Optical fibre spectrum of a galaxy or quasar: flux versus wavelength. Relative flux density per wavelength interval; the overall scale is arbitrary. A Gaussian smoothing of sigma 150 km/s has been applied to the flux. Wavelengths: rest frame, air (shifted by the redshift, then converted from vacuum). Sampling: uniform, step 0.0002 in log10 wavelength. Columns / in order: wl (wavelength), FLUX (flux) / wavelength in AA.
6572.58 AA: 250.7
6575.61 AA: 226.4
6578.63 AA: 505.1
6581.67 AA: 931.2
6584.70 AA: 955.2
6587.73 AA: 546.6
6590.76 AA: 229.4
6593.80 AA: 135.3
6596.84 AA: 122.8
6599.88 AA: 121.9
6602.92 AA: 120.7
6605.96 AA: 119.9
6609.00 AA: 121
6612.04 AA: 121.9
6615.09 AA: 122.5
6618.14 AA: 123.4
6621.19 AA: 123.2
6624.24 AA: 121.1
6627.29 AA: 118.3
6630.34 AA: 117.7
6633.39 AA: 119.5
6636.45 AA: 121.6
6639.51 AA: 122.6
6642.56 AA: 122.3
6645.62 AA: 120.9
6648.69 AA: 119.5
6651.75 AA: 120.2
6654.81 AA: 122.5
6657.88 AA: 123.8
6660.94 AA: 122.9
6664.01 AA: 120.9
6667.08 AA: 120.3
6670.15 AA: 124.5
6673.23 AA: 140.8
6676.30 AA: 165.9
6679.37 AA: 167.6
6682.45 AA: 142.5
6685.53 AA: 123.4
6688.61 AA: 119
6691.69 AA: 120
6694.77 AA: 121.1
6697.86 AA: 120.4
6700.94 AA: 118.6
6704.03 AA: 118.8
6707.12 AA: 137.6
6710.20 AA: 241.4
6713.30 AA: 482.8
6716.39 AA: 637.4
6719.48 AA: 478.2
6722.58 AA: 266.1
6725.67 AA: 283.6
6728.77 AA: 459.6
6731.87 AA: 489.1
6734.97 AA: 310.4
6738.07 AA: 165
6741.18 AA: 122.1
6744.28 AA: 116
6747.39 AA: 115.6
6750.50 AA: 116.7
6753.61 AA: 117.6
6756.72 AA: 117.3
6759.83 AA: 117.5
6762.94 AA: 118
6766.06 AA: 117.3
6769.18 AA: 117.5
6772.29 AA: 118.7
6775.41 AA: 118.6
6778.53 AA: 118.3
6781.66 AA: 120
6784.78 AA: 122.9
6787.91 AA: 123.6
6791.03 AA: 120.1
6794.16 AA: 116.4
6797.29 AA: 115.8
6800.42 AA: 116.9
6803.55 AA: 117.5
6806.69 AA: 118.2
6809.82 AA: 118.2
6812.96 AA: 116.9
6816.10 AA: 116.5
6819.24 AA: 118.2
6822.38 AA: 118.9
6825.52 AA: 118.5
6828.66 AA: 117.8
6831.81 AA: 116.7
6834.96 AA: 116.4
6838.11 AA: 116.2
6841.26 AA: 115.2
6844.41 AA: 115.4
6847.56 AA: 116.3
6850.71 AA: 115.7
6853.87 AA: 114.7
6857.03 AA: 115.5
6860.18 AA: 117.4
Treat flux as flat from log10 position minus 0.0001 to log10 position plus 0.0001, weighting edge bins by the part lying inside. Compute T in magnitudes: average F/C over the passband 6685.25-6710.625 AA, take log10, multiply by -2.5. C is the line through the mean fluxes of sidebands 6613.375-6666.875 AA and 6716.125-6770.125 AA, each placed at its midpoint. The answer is 0.35 mag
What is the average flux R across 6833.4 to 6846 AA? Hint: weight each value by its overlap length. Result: 116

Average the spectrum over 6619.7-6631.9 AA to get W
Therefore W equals 120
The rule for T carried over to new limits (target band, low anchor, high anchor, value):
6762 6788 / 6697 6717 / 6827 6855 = 0.466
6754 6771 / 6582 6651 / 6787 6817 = 0.146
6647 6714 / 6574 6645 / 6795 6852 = 0.310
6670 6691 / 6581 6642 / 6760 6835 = 0.278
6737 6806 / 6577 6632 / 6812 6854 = 0.280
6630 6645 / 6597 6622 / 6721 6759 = 0.182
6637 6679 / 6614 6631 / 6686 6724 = 0.330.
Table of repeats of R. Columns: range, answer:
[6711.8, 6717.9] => 560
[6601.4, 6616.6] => 121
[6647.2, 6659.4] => 122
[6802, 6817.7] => 117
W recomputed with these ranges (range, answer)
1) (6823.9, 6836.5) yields 117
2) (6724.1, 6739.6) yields 342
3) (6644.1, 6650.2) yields 120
